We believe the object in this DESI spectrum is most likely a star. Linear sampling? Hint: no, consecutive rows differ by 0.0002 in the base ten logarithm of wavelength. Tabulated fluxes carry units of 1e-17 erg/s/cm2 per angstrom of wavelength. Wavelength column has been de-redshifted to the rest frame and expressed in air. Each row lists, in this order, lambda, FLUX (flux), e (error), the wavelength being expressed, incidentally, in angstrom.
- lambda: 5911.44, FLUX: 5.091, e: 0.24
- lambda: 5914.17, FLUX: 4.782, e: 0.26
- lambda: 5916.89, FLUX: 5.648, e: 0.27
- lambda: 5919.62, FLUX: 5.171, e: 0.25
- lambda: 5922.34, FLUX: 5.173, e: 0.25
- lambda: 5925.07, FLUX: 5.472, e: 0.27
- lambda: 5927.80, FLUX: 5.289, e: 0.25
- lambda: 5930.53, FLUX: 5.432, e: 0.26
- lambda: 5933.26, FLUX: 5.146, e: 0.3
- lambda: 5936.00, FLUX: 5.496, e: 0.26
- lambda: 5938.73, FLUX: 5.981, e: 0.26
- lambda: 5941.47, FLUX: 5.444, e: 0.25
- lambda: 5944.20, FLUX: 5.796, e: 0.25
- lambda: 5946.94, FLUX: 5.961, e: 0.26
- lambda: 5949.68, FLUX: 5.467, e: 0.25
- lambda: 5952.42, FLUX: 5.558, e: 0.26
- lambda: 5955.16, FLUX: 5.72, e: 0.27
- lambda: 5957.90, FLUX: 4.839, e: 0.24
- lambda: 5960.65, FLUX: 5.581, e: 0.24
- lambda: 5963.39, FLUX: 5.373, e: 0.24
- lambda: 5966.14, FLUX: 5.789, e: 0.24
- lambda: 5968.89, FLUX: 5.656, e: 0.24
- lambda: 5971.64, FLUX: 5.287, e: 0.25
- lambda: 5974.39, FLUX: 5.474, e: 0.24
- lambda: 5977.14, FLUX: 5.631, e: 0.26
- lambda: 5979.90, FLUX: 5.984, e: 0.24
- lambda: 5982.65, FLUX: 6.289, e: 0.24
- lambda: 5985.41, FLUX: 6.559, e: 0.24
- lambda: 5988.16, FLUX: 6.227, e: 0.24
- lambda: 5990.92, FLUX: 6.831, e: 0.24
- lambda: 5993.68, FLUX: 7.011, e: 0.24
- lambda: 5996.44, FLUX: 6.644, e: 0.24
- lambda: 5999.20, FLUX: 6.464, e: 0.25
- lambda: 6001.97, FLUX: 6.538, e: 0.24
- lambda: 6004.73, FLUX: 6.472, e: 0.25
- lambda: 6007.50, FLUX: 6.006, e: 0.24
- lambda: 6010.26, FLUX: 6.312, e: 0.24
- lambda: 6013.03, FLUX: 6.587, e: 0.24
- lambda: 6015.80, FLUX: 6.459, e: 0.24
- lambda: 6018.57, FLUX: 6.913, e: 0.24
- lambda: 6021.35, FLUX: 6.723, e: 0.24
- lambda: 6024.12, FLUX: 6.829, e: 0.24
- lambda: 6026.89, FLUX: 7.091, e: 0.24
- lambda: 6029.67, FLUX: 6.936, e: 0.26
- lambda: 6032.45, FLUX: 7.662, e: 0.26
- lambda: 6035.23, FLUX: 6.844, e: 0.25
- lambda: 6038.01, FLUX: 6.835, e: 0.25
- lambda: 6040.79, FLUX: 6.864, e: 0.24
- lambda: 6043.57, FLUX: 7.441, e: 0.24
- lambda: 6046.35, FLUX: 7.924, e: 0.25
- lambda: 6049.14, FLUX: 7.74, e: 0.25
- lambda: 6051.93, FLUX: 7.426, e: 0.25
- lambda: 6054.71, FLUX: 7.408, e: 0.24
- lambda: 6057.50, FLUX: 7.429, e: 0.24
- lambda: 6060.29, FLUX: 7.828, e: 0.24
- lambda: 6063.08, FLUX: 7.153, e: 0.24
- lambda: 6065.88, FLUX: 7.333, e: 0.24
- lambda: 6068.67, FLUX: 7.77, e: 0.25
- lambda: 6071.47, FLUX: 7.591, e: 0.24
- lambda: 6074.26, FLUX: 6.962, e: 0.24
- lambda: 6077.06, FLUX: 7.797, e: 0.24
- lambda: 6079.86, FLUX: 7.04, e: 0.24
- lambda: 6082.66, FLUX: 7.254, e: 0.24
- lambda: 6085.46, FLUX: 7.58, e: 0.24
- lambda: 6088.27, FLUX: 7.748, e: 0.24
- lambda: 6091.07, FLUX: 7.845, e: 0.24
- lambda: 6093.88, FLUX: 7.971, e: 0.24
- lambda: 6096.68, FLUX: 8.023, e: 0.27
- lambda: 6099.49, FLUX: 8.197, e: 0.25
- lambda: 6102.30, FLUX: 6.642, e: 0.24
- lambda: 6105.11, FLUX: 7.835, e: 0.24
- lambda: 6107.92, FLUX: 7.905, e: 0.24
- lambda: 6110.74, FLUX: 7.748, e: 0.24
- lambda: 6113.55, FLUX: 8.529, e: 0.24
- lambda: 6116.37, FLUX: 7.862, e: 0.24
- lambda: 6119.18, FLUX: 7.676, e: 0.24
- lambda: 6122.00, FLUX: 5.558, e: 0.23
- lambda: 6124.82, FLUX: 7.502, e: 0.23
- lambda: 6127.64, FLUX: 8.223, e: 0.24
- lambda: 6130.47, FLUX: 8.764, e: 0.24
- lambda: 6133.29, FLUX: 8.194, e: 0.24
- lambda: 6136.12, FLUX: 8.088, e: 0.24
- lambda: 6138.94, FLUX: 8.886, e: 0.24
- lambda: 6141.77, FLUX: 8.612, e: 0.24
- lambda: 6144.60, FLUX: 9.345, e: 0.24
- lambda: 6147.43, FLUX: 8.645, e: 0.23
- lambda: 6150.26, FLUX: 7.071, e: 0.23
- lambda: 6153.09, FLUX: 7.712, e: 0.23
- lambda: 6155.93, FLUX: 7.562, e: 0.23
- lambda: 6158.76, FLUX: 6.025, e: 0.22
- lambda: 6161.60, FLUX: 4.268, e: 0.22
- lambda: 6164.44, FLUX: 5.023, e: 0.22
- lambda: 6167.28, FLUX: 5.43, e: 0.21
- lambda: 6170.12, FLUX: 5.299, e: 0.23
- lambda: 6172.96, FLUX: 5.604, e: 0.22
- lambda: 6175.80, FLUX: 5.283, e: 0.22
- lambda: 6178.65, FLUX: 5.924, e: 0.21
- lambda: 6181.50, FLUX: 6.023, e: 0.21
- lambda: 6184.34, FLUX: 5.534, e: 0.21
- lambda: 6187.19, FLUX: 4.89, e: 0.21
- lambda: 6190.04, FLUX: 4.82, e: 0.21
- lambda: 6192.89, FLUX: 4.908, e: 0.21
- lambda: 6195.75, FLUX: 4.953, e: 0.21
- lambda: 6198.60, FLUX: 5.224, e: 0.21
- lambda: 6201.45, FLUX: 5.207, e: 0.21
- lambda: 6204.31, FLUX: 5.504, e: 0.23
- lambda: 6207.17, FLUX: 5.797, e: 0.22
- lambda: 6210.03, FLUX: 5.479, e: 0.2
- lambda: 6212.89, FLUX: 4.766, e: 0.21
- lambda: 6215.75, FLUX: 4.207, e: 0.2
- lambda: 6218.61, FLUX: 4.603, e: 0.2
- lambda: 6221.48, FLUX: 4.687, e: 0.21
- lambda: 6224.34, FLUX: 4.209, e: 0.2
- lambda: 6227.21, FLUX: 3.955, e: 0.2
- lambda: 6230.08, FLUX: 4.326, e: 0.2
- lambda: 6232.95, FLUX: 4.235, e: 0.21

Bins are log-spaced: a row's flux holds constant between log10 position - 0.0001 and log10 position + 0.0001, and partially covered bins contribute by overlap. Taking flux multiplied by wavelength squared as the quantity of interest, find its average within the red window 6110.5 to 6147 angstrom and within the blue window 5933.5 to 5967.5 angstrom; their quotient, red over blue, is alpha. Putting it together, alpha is 1.54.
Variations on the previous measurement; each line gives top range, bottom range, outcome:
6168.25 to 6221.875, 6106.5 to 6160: 0.67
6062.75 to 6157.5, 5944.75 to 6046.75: 1.28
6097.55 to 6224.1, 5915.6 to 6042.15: 1.13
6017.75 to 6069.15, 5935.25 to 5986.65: 1.32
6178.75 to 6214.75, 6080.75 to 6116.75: 0.70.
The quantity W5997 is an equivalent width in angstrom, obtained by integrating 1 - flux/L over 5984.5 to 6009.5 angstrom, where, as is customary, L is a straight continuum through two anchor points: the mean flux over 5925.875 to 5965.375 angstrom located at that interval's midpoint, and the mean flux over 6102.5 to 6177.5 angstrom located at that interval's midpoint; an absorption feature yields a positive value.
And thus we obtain -2.3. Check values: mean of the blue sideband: 5.51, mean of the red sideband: 7.24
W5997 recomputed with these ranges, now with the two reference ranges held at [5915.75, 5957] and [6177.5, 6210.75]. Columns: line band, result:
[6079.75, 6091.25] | -4.4 angstrom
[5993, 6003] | -2.1 angstrom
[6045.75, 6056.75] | -4.4 angstrom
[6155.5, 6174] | -0.4 angstrom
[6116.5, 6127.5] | -3.6 angstrom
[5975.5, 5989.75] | -1.7 angstrom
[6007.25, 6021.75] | -2.8 angstrom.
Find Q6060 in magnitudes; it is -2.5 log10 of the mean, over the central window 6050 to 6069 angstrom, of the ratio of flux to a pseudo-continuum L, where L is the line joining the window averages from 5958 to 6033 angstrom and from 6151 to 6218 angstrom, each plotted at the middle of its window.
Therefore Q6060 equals -0.23 mag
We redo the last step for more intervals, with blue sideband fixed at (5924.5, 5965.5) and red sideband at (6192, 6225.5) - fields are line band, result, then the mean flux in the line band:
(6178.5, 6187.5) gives -0.12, 5.63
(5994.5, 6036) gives -0.24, 6.7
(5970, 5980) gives -0.02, 5.54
